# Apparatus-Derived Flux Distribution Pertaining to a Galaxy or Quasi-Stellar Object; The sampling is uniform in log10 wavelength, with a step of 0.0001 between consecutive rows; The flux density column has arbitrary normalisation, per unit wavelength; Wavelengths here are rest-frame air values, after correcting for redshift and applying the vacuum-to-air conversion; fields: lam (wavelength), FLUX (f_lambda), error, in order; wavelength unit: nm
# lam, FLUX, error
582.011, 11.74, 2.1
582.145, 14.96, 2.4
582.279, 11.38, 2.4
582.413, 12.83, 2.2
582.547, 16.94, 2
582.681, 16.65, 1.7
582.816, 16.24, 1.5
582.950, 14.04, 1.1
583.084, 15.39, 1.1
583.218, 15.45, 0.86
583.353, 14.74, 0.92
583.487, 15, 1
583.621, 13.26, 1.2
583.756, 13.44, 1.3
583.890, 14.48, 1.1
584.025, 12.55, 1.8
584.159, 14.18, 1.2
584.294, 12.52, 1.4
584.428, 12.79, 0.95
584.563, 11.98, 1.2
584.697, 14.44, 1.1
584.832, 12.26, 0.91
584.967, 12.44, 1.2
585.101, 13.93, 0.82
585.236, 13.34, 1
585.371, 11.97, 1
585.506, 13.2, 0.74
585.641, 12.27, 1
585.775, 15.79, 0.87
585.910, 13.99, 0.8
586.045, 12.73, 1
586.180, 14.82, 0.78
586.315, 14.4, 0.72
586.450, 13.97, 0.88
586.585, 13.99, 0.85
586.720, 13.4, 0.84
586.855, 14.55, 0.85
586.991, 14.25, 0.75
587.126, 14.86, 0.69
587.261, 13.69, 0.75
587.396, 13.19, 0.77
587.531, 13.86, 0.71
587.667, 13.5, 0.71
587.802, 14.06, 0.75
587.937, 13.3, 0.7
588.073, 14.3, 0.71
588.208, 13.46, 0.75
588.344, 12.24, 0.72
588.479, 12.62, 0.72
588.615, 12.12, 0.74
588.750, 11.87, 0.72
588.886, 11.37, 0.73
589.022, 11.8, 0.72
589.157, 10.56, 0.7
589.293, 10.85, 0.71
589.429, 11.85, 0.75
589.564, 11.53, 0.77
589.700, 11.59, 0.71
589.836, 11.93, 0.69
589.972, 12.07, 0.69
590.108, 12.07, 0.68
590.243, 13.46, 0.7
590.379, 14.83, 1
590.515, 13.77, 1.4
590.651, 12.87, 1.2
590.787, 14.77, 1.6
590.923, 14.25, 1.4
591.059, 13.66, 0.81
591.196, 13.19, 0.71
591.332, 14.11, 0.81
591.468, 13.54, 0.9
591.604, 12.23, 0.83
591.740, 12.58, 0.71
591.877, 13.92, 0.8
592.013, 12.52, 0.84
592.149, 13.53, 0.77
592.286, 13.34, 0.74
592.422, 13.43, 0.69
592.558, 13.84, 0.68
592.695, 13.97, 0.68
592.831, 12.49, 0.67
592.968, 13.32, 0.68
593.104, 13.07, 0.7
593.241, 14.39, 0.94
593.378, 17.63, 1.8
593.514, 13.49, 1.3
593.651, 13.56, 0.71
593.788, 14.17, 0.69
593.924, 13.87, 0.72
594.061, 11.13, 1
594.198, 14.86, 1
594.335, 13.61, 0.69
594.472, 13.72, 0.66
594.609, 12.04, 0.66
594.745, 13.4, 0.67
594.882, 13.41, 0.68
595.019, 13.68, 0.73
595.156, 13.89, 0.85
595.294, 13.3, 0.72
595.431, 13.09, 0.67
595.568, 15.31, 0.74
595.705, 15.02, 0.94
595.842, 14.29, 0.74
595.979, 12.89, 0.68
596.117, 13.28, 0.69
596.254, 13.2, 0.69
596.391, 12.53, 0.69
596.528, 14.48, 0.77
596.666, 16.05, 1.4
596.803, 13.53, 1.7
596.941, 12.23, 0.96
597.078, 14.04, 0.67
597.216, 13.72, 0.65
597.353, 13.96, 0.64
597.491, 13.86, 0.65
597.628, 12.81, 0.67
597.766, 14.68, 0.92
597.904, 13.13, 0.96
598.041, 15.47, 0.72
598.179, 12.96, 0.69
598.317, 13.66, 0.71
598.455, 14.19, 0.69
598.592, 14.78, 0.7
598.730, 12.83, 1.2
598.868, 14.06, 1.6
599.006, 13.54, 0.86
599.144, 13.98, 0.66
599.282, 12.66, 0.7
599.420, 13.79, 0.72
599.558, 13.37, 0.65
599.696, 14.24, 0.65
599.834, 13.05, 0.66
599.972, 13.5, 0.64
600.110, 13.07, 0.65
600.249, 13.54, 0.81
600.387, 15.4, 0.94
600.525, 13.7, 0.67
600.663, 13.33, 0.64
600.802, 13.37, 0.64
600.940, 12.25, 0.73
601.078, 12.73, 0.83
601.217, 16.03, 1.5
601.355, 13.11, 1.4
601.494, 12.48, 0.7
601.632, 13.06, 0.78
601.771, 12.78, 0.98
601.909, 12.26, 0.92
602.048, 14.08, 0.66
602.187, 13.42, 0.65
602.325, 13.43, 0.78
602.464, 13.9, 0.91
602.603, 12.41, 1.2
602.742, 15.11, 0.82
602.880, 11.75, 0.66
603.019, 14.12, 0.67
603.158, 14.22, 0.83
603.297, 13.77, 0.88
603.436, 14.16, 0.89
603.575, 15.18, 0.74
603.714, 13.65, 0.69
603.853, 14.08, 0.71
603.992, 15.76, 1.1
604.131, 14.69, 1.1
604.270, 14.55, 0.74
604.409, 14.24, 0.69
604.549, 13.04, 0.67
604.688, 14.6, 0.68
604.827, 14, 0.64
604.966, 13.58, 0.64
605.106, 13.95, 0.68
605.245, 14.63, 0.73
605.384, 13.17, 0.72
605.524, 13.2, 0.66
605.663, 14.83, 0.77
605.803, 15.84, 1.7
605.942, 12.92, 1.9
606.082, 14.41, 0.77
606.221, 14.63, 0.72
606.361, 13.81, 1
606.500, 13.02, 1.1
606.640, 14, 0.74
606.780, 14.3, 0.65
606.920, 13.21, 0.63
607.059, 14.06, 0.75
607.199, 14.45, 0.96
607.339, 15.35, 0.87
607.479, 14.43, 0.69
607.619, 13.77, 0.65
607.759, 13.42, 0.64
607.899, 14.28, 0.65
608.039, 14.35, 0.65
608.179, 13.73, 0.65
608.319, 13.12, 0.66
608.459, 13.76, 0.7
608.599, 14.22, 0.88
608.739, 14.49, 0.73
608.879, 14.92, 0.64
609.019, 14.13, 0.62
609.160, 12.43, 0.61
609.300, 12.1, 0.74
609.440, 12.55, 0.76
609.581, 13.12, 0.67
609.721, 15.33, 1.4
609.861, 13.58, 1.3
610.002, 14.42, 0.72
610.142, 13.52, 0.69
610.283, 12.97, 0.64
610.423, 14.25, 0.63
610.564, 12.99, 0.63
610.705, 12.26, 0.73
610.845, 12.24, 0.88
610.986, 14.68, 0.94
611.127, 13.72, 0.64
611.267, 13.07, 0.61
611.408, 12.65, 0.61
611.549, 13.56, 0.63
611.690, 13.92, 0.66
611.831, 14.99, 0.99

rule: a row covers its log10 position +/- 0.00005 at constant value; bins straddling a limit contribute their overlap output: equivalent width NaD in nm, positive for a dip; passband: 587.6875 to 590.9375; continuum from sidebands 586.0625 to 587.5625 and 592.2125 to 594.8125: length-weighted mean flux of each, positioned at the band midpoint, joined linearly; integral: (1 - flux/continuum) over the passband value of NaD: 0.30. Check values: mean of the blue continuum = 14.1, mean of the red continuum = 13.7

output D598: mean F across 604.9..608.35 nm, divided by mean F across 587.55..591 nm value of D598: 1.10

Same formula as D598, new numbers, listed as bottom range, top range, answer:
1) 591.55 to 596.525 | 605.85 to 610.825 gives 1.01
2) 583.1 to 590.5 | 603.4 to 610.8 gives 1.05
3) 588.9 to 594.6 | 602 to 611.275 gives 1.05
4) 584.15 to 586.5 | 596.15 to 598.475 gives 1.03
